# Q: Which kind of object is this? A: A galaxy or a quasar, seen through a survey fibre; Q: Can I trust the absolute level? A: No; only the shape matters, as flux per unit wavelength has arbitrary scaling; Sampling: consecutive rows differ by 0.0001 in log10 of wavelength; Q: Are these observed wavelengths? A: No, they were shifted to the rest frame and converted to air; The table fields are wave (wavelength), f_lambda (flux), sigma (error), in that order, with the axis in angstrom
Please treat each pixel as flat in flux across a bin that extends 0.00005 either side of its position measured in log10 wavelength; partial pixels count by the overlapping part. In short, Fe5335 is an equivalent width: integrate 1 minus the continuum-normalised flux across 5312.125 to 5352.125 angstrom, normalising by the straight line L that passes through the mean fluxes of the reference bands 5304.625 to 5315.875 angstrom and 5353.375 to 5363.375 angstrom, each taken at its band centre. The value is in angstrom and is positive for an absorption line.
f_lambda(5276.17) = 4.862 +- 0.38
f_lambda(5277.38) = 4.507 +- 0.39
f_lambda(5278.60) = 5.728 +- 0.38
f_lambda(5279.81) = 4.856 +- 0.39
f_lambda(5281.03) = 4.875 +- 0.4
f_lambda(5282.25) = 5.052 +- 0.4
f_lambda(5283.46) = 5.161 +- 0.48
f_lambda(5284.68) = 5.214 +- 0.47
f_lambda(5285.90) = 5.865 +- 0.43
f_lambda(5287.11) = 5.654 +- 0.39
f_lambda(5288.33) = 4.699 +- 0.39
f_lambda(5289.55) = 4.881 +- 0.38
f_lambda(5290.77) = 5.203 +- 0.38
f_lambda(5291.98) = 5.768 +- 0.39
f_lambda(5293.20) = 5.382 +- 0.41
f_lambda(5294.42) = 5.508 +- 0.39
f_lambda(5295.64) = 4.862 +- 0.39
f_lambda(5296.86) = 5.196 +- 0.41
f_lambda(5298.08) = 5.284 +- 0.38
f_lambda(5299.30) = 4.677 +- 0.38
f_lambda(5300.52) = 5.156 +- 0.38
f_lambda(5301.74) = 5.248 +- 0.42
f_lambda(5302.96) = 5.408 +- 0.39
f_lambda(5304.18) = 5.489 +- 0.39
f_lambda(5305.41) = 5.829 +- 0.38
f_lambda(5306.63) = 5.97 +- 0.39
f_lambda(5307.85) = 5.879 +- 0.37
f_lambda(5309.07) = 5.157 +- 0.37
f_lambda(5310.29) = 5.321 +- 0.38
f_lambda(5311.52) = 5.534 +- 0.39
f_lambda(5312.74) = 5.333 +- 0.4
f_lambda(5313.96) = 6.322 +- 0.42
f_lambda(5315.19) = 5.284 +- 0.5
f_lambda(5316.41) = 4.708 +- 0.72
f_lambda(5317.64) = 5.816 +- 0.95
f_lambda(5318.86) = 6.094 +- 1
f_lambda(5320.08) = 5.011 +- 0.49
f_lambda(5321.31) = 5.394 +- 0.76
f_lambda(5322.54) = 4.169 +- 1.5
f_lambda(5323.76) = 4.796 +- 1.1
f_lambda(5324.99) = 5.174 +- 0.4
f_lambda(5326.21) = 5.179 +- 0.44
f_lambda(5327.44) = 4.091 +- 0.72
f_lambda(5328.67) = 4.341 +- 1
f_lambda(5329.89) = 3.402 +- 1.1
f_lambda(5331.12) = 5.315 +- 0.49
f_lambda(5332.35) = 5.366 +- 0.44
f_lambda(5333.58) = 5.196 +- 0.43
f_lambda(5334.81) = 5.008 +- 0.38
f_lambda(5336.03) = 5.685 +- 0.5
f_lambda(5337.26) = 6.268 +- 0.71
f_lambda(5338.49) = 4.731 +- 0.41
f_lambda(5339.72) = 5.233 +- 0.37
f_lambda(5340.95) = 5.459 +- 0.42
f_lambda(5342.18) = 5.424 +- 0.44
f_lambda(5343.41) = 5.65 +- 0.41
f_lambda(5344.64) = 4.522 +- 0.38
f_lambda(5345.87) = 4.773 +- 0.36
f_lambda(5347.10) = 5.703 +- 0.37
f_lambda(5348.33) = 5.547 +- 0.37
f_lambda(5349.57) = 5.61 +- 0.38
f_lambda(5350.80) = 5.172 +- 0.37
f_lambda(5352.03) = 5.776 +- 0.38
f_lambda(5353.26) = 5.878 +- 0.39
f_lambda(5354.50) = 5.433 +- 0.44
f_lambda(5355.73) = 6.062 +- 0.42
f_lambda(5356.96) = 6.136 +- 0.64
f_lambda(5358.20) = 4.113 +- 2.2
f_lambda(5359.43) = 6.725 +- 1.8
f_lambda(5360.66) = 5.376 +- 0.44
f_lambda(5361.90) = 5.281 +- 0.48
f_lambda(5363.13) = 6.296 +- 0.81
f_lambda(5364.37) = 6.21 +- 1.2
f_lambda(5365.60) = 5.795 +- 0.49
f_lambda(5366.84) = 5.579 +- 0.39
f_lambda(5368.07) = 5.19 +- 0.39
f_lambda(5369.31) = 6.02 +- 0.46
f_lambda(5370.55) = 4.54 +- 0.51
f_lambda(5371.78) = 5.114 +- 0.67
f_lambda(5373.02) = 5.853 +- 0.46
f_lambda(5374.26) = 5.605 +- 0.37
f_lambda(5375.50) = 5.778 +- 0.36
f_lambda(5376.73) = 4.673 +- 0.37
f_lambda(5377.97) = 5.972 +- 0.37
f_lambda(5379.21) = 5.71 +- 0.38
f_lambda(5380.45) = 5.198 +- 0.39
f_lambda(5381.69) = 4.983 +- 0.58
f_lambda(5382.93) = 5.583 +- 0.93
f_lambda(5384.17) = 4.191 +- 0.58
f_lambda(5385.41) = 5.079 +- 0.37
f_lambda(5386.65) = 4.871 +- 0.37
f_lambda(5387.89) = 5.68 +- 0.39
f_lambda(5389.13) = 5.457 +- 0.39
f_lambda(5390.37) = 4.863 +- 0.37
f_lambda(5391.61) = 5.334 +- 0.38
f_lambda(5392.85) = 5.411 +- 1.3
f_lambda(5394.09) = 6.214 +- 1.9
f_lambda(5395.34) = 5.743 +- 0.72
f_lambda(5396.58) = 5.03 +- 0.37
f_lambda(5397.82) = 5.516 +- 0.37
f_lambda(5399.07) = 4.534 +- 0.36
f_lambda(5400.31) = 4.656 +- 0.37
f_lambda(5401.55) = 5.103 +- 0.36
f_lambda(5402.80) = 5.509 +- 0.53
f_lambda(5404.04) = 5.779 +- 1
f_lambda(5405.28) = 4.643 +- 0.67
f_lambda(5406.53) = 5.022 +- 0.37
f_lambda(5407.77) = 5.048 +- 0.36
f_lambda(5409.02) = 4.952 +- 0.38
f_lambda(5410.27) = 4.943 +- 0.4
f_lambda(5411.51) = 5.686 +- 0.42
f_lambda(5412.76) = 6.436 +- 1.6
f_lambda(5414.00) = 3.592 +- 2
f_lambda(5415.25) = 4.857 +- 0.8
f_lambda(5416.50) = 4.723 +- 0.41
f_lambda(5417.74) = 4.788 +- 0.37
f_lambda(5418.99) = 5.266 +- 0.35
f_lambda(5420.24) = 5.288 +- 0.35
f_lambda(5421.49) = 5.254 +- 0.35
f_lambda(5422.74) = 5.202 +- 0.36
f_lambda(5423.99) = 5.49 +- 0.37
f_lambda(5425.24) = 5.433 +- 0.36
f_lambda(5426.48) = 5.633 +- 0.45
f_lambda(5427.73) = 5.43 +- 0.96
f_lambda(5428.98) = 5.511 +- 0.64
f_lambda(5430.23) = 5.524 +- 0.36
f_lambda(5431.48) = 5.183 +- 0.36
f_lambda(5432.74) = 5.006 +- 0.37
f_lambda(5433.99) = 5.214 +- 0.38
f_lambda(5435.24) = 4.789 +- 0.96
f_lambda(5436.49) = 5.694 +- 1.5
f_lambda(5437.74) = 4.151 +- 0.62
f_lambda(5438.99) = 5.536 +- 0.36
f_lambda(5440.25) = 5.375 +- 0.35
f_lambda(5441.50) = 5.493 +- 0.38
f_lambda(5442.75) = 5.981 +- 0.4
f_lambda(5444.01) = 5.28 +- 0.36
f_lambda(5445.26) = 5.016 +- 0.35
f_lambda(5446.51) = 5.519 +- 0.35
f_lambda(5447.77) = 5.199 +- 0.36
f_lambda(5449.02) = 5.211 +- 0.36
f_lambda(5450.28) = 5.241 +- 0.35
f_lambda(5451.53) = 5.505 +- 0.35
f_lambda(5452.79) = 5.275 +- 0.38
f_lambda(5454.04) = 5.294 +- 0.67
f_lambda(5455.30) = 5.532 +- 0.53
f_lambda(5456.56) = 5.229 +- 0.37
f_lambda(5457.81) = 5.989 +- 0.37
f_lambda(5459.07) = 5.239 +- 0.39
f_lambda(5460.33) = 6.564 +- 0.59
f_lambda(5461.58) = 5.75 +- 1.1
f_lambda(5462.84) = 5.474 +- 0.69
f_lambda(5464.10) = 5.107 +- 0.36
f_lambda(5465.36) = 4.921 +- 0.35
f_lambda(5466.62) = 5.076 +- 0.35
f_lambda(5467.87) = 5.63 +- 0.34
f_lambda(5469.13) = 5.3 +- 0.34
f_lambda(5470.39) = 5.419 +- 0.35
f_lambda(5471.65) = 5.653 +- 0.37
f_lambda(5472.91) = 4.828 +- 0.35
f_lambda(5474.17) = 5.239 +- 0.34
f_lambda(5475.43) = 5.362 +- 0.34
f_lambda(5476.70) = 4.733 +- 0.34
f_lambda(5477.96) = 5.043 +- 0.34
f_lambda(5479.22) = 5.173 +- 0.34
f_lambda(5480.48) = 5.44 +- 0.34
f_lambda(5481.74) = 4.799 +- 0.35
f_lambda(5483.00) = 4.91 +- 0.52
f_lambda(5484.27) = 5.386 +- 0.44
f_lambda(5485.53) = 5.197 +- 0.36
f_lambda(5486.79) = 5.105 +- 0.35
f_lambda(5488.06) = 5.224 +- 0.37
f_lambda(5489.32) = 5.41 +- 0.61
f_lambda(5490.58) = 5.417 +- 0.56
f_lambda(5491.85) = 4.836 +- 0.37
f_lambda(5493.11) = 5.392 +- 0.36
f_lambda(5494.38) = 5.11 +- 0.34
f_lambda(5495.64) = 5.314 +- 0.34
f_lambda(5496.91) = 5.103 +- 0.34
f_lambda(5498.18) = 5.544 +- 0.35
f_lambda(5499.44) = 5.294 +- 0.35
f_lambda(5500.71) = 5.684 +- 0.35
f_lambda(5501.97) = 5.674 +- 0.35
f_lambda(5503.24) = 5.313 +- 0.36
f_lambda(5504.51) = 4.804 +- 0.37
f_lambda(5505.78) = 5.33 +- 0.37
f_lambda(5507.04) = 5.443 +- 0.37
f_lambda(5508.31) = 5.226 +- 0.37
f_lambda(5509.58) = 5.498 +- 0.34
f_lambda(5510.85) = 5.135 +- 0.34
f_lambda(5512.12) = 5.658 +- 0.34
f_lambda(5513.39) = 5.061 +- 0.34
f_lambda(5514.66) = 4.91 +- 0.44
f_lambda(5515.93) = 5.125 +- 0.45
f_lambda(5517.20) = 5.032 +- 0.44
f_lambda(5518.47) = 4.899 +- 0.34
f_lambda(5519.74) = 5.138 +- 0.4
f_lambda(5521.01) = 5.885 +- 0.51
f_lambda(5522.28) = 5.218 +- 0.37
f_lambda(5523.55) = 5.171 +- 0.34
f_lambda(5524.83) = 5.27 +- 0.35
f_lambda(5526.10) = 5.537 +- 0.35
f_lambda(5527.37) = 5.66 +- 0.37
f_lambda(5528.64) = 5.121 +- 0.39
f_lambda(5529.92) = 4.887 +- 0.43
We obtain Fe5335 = 3.2 angstrom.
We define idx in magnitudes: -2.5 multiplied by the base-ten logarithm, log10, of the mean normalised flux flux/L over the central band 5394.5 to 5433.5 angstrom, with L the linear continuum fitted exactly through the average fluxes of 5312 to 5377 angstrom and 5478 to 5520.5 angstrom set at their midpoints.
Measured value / 0.02 mag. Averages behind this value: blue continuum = 5.35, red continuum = 5.23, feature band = 5.19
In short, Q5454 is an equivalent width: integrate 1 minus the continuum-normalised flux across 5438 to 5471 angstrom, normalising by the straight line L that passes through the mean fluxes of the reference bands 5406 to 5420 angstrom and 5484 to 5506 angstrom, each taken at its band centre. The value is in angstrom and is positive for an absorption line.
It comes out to -1.6 angstrom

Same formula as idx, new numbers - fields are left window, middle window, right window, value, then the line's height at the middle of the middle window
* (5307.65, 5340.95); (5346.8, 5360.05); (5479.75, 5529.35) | -0.092 mag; 5.19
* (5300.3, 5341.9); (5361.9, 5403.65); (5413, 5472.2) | -0.020 mag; 5.28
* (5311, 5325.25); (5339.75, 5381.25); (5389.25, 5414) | -0.048 mag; 5.28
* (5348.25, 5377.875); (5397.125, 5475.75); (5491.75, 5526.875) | 0.032 mag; 5.43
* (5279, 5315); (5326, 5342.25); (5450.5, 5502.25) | 0.063 mag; 5.34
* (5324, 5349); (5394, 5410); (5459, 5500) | 0.002 mag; 5.18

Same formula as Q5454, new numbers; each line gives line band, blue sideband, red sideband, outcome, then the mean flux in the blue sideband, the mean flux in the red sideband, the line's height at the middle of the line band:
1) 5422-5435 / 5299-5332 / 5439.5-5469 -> 0.1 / 5.19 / 5.43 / 5.39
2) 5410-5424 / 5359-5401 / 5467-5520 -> 0.6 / 5.41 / 5.23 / 5.35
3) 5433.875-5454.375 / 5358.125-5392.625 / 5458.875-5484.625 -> 0.2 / 5.42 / 5.29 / 5.32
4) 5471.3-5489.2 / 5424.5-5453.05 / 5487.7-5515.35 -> 0.5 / 5.31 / 5.29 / 5.3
